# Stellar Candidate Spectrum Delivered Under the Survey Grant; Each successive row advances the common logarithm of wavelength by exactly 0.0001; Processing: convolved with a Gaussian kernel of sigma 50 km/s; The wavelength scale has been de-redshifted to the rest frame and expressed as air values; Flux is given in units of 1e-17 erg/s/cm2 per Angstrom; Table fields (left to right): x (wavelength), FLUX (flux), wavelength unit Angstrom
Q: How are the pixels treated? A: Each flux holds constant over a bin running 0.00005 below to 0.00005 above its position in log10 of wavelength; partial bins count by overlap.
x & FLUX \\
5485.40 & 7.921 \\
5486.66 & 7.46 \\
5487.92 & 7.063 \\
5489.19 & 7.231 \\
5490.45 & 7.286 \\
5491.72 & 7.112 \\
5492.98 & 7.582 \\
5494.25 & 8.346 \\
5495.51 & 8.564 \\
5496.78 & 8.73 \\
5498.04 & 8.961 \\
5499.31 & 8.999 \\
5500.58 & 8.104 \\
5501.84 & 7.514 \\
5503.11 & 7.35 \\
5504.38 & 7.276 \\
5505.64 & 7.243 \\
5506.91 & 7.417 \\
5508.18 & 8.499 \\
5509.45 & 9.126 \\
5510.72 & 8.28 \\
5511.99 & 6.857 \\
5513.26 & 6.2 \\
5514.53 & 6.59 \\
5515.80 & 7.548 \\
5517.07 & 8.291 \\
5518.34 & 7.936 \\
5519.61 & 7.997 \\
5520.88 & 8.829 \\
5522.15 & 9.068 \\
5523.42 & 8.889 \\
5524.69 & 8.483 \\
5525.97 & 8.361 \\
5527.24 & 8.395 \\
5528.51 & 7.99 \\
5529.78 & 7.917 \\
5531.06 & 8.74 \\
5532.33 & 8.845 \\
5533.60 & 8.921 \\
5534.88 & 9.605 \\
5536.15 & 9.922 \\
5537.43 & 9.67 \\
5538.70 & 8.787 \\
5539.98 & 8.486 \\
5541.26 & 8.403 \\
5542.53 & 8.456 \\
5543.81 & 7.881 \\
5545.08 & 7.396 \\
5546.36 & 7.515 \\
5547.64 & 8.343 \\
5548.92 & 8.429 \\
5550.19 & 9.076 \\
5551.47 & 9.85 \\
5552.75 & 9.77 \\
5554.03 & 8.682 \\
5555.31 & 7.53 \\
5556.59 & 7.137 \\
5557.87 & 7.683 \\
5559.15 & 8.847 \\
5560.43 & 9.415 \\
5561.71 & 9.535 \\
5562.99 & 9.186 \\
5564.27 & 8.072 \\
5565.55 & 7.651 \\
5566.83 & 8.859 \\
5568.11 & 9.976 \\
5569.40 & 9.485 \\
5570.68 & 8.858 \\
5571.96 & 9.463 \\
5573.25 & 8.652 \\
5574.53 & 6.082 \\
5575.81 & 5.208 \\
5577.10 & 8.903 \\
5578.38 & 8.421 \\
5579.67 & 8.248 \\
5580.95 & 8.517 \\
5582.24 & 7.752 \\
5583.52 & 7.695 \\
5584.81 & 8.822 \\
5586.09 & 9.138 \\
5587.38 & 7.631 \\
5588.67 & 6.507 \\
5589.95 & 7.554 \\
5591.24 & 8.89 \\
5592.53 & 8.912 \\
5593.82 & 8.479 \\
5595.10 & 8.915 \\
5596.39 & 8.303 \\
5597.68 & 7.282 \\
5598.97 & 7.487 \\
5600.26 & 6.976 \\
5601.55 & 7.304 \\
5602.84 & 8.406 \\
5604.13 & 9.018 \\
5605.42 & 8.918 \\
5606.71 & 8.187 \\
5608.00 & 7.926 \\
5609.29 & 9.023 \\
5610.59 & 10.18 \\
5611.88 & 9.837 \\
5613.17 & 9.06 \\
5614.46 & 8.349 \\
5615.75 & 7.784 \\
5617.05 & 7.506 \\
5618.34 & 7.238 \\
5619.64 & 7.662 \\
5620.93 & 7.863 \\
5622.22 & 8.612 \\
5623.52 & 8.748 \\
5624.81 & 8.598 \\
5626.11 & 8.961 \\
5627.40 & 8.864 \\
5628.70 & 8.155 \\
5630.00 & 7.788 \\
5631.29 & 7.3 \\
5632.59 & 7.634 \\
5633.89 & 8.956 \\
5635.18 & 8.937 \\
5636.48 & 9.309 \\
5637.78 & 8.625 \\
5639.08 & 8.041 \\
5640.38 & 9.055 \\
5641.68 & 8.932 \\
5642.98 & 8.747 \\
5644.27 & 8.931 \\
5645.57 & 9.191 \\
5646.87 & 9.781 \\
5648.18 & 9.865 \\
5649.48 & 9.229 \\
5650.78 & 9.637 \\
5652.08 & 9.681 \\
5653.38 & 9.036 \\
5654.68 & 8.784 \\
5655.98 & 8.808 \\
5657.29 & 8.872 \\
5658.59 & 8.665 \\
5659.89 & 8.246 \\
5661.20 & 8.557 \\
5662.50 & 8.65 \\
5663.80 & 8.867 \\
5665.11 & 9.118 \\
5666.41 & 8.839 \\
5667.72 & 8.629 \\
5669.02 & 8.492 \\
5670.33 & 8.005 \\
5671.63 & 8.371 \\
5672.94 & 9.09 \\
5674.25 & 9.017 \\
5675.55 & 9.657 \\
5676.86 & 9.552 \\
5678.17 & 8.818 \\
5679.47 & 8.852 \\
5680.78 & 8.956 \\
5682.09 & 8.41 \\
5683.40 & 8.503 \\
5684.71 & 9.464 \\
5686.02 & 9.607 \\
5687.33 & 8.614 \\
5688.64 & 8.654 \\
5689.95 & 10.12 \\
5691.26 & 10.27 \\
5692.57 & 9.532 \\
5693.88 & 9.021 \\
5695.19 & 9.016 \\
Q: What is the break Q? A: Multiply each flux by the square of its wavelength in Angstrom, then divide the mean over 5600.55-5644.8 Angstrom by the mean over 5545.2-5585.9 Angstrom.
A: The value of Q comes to 1.03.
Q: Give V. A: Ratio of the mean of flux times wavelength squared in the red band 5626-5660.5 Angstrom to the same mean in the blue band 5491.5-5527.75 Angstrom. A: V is 1.2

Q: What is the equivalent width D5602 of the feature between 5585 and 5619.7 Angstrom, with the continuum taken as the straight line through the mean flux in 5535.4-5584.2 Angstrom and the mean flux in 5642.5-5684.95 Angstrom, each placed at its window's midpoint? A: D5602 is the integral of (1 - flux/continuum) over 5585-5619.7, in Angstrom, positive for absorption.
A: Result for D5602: 1.6 Angstrom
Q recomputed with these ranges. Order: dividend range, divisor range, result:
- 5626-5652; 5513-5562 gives 1.08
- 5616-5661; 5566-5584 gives 1.07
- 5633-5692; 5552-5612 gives 1.11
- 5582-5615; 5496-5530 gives 1.07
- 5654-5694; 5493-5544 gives 1.14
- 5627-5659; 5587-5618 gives 1.08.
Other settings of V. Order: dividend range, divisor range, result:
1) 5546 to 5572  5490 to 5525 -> 1.12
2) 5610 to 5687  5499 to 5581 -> 1.09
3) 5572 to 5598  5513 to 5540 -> 0.97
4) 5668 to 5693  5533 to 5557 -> 1.10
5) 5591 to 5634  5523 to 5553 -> 0.99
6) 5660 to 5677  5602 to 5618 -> 1.04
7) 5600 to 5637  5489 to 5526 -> 1.10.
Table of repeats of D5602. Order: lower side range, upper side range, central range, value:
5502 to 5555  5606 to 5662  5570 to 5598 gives 1.3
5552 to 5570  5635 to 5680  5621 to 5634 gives 0.8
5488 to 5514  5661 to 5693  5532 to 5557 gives -1.7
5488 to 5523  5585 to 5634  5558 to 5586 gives -1.2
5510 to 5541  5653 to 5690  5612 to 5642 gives 1.2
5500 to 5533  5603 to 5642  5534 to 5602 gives -1.2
